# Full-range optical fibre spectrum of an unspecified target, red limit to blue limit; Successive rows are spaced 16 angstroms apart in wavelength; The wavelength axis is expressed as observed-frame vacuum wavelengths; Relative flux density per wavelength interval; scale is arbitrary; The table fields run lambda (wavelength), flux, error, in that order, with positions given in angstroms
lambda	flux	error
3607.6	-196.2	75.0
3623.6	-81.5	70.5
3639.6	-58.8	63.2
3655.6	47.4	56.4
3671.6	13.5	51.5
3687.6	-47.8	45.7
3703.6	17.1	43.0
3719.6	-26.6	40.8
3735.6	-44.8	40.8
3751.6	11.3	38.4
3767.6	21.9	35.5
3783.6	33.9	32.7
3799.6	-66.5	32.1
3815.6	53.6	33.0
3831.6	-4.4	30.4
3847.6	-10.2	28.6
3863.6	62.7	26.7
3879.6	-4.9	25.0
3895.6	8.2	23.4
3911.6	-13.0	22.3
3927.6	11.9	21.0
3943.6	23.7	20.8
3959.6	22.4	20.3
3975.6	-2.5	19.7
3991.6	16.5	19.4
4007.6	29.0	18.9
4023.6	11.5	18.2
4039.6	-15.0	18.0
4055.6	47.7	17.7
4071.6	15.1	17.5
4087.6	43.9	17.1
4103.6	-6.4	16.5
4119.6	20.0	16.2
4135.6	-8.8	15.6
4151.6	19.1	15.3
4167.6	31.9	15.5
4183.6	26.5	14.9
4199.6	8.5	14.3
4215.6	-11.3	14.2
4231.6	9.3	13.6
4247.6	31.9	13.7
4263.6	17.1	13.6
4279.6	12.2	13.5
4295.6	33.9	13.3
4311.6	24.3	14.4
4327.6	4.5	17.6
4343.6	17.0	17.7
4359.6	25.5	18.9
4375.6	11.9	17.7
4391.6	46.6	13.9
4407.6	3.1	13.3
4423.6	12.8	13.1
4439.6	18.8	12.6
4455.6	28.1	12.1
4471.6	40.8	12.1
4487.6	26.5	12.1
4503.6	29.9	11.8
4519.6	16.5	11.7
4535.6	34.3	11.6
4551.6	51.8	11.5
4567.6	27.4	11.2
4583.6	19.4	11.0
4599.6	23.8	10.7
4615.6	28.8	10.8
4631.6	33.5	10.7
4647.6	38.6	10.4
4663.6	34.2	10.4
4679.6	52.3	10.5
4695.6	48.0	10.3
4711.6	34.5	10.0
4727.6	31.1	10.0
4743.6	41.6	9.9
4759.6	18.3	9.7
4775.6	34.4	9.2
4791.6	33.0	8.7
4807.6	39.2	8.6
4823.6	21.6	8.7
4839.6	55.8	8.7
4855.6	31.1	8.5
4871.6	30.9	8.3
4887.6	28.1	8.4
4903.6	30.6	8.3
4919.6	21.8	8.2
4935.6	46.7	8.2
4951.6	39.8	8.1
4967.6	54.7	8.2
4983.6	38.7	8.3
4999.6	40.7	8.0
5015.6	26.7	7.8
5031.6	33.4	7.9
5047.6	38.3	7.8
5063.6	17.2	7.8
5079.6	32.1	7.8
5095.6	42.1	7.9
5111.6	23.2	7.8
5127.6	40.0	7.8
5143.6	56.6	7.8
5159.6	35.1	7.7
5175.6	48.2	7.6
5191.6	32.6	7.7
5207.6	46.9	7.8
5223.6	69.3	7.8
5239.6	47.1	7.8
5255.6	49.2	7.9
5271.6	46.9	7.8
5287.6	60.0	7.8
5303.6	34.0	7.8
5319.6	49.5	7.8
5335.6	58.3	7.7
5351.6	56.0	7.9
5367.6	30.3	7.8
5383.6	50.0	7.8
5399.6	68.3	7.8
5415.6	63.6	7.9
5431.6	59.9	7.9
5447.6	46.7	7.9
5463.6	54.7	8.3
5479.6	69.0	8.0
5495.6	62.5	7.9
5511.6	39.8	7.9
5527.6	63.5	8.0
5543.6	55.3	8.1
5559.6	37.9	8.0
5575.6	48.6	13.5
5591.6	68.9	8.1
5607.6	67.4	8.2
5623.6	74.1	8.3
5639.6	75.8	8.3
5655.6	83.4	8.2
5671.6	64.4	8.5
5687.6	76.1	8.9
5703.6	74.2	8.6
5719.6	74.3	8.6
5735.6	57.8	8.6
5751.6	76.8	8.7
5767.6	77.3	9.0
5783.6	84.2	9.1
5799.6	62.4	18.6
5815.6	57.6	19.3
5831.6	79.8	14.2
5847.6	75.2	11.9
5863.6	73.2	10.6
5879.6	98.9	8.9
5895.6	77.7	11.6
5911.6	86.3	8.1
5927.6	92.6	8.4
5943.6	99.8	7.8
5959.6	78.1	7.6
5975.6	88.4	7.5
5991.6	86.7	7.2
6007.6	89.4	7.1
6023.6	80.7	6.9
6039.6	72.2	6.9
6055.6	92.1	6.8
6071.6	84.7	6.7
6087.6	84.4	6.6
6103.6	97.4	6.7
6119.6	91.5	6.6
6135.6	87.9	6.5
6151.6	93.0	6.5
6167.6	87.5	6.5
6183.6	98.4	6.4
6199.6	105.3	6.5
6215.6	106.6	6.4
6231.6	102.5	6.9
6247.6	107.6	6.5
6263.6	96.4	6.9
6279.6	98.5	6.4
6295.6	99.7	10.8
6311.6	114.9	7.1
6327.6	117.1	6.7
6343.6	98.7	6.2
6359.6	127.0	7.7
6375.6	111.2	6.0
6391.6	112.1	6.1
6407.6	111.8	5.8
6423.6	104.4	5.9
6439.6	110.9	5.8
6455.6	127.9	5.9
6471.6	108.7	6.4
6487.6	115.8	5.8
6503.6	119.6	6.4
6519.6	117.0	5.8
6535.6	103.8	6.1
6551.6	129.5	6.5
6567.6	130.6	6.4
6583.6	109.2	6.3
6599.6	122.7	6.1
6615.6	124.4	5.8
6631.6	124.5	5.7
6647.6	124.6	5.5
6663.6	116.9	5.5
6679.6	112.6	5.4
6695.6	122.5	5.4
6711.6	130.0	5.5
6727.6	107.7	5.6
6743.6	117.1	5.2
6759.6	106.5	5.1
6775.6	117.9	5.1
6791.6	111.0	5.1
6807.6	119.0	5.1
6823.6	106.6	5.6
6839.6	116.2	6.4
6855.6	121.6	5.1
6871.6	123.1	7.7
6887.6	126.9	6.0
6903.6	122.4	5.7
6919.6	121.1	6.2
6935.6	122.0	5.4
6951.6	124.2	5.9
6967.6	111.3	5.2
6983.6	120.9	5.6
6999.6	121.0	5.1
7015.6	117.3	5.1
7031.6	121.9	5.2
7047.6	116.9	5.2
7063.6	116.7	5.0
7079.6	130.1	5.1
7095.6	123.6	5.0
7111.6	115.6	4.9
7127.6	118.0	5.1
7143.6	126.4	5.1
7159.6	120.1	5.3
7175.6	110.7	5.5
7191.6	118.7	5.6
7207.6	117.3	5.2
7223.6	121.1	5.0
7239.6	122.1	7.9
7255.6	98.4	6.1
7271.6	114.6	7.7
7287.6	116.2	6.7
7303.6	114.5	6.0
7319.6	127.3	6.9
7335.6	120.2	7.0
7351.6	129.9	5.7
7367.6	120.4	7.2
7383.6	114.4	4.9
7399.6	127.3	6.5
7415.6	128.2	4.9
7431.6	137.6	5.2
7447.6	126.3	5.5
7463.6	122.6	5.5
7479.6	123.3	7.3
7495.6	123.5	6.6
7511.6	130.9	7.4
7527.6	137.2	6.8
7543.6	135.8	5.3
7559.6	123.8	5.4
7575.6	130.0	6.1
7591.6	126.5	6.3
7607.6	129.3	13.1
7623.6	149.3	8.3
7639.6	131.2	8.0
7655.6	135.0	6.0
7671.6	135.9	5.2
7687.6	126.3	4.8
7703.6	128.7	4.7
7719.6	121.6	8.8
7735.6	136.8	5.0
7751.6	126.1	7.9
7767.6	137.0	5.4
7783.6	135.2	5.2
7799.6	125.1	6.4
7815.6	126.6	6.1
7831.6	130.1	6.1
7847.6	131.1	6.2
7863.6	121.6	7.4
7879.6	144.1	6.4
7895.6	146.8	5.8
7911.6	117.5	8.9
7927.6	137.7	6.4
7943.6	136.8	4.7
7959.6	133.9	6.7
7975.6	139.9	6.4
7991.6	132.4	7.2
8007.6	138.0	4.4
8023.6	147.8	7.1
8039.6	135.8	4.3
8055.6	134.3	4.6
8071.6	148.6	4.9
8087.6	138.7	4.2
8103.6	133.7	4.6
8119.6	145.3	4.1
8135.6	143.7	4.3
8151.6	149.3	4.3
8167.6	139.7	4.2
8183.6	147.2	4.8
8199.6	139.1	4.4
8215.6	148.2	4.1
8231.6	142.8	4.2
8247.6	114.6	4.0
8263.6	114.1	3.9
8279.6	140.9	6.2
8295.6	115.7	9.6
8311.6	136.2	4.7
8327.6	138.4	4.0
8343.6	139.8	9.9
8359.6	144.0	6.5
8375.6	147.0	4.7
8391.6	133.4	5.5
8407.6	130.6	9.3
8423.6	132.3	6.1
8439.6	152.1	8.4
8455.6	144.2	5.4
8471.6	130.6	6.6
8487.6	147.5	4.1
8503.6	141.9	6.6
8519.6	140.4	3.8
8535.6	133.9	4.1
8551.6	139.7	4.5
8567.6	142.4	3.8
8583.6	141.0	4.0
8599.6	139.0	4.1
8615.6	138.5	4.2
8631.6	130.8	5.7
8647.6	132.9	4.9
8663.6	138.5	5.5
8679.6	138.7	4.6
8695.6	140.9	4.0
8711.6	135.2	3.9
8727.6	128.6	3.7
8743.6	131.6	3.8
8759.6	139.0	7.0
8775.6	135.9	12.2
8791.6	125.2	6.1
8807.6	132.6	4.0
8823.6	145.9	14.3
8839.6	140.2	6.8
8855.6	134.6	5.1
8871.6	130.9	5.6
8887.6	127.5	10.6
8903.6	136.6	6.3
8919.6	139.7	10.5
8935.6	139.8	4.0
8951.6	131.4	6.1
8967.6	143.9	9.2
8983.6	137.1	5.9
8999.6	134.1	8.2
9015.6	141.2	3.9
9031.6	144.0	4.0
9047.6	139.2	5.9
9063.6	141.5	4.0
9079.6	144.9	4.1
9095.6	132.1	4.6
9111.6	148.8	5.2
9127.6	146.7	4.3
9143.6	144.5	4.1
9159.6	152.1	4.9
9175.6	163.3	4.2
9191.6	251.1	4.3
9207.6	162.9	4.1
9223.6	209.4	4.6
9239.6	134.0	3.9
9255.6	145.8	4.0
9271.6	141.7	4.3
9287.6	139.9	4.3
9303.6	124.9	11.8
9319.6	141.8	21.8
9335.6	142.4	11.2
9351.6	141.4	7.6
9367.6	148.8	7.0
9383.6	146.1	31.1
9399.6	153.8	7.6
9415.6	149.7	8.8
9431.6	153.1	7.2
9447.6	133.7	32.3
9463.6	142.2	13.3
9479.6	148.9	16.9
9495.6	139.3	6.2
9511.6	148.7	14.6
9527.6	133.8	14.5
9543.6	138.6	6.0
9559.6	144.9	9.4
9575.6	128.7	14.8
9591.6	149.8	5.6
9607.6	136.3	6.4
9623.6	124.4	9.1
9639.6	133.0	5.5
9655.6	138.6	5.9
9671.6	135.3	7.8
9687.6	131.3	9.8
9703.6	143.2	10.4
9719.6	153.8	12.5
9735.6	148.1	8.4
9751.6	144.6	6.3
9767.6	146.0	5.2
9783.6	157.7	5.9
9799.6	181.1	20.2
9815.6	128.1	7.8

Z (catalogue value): 0.40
